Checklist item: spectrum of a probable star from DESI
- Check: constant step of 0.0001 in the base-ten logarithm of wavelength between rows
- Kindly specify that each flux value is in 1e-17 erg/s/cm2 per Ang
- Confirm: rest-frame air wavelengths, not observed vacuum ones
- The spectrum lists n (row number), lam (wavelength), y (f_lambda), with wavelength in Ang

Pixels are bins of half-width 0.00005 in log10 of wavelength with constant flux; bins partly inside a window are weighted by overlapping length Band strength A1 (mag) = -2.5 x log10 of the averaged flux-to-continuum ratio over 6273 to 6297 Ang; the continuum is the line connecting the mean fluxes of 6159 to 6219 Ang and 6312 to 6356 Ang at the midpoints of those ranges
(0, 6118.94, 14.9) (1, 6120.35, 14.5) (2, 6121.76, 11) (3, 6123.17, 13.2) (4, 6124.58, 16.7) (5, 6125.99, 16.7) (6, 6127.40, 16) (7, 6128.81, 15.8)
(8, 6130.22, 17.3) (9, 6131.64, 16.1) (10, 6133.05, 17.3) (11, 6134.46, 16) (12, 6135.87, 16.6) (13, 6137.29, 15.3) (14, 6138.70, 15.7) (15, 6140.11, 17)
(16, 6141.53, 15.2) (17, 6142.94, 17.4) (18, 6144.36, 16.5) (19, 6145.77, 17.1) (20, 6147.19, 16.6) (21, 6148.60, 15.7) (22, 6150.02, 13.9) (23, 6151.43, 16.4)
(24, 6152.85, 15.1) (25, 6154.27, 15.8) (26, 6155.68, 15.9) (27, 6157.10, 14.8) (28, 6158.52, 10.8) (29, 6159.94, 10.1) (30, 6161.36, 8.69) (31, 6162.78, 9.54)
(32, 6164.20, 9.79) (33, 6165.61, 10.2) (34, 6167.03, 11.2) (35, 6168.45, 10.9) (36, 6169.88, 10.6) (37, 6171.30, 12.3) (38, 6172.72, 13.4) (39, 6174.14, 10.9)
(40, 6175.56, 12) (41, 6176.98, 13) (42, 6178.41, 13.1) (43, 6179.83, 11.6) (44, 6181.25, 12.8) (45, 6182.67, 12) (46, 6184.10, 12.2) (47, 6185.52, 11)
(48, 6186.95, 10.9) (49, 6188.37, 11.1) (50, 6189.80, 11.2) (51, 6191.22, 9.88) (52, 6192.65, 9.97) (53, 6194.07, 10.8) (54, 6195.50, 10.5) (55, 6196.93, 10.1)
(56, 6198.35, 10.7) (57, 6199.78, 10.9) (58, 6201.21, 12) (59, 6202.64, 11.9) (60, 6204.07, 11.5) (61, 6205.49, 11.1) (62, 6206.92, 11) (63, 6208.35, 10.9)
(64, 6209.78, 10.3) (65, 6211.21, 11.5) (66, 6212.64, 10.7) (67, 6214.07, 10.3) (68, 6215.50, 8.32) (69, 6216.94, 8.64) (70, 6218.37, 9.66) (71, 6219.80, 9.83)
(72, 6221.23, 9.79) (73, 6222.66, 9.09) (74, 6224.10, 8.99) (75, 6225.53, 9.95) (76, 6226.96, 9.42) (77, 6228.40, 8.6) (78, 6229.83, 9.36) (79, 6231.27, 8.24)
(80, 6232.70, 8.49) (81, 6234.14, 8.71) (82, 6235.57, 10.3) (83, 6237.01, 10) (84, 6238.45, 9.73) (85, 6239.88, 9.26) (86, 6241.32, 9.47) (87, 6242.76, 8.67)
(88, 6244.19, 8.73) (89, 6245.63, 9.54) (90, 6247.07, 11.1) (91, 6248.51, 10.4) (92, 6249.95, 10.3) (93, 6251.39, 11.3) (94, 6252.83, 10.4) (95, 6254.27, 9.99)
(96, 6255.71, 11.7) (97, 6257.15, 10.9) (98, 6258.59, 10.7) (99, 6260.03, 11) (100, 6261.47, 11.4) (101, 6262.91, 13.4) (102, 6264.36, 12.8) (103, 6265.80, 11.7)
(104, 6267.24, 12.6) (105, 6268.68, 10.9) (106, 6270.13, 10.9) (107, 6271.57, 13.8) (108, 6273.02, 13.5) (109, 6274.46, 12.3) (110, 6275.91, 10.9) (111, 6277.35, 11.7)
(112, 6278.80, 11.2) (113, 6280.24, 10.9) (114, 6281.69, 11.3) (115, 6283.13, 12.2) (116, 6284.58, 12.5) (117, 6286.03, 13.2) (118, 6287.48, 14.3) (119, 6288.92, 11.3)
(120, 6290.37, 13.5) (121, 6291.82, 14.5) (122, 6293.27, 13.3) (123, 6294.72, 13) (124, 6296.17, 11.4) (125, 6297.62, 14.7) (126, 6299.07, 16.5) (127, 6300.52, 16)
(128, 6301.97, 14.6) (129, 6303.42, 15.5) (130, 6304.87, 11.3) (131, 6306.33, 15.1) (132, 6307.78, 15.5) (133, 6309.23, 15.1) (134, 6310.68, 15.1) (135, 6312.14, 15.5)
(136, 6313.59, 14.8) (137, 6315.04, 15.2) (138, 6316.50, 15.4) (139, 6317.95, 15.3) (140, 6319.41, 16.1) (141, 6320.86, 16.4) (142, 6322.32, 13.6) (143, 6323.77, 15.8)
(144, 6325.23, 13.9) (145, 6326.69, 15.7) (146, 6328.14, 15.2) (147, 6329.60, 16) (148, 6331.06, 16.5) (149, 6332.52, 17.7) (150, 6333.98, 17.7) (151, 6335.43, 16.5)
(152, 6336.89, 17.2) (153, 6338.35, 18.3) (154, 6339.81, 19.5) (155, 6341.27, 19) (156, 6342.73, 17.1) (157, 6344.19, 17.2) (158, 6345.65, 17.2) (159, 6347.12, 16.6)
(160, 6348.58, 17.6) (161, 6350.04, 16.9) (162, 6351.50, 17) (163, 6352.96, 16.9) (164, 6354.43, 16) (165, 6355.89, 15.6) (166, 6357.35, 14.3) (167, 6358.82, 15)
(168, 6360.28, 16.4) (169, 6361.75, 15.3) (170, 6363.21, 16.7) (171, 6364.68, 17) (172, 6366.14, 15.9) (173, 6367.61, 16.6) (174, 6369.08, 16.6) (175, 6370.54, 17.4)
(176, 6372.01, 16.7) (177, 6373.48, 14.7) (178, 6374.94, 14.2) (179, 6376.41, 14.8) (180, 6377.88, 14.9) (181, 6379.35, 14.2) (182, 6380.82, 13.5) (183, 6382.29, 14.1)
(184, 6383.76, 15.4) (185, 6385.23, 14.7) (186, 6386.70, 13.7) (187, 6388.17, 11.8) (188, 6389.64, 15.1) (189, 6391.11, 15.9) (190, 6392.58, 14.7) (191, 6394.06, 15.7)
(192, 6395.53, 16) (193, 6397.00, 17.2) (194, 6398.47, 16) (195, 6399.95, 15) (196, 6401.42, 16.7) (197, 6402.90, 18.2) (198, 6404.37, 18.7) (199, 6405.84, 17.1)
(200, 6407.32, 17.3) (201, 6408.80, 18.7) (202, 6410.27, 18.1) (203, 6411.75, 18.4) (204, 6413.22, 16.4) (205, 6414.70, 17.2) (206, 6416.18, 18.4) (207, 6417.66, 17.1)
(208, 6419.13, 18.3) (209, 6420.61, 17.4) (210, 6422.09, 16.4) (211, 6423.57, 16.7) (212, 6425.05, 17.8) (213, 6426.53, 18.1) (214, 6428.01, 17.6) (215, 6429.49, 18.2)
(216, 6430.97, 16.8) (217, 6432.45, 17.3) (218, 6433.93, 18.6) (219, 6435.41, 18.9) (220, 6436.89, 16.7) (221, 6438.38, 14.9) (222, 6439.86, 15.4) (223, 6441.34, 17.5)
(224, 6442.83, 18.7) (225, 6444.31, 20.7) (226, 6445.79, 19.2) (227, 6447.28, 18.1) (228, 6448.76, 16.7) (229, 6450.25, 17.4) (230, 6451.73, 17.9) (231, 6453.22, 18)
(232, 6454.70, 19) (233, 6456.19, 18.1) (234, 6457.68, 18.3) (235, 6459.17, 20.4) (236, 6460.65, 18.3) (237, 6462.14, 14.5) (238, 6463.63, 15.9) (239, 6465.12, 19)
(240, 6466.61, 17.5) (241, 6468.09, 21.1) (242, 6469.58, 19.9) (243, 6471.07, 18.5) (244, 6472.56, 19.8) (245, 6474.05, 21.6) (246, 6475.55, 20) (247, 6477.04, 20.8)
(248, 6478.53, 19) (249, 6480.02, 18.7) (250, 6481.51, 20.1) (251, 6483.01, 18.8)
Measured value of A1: 0.178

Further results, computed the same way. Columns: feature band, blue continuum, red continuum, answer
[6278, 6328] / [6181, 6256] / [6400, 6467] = -0.08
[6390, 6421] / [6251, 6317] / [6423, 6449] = -0.02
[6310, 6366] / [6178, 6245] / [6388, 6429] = -0.12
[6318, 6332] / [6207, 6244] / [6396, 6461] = -0.15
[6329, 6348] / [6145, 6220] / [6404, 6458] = -0.13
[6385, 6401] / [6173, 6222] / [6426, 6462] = 0.09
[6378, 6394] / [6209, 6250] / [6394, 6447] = 0.12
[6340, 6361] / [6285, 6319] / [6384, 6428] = -0.09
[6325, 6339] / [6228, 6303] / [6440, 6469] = -0.19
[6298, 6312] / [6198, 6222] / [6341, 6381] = -0.07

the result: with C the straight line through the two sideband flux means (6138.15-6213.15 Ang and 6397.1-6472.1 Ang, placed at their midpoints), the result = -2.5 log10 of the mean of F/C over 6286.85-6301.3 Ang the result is 0.07 mag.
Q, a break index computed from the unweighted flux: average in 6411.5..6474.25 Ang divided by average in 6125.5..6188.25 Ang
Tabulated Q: 1.30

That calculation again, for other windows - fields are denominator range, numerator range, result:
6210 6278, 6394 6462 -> 1.69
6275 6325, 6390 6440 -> 1.23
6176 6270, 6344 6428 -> 1.54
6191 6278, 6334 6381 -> 1.56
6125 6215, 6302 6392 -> 1.22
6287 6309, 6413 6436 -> 1.25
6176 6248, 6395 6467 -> 1.70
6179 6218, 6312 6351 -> 1.51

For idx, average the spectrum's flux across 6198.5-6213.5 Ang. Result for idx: 11.2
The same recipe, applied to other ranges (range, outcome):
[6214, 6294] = 10.8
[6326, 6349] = 17.2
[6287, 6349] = 15.5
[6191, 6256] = 10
